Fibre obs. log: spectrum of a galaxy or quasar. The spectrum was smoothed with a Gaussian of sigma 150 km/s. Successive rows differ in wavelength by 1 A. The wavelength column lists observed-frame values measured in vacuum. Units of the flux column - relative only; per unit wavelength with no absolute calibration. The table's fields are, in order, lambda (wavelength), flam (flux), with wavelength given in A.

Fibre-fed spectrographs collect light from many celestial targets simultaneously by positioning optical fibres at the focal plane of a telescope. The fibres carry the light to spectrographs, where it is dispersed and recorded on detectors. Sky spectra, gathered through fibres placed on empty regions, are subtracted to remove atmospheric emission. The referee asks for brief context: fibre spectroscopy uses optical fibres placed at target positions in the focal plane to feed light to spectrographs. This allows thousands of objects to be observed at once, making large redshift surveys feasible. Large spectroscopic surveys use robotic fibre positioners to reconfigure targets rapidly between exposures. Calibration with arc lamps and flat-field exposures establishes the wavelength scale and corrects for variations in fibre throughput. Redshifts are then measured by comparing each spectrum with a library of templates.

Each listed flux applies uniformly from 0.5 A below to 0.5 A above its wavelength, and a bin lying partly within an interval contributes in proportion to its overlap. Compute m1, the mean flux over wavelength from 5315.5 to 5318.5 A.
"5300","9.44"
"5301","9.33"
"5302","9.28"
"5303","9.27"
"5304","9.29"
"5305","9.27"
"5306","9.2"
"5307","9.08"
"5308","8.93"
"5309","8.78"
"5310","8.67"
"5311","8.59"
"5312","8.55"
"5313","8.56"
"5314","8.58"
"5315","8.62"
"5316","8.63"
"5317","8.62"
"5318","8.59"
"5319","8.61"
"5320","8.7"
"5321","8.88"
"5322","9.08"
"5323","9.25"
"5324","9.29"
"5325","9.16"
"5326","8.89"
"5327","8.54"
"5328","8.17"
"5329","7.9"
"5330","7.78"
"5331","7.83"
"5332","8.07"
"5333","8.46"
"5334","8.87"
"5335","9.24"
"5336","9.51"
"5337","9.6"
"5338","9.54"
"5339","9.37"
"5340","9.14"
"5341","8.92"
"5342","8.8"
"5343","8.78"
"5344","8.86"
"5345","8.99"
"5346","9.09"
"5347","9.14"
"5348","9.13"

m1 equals 8.61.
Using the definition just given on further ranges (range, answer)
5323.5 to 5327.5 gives 8.97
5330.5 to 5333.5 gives 8.12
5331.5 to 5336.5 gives 8.83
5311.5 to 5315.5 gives 8.58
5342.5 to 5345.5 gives 8.88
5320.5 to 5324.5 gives 9.12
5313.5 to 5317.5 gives 8.61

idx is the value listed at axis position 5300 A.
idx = 9.44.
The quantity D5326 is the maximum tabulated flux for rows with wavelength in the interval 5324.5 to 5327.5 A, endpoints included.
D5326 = 9.16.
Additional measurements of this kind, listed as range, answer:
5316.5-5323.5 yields 9.25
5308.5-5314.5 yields 8.78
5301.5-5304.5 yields 9.29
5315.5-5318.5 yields 8.63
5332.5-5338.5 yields 9.6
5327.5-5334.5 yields 8.87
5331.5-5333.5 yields 8.46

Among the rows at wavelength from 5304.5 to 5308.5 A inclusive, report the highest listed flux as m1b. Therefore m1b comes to 9.27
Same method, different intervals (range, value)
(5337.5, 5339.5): 9.54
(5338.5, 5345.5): 9.37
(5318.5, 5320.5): 8.7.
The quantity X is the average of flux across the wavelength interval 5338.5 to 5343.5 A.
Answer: 9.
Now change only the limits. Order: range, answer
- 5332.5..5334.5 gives 8.66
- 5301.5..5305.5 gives 9.28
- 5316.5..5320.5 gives 8.63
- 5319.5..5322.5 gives 8.89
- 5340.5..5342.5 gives 8.86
